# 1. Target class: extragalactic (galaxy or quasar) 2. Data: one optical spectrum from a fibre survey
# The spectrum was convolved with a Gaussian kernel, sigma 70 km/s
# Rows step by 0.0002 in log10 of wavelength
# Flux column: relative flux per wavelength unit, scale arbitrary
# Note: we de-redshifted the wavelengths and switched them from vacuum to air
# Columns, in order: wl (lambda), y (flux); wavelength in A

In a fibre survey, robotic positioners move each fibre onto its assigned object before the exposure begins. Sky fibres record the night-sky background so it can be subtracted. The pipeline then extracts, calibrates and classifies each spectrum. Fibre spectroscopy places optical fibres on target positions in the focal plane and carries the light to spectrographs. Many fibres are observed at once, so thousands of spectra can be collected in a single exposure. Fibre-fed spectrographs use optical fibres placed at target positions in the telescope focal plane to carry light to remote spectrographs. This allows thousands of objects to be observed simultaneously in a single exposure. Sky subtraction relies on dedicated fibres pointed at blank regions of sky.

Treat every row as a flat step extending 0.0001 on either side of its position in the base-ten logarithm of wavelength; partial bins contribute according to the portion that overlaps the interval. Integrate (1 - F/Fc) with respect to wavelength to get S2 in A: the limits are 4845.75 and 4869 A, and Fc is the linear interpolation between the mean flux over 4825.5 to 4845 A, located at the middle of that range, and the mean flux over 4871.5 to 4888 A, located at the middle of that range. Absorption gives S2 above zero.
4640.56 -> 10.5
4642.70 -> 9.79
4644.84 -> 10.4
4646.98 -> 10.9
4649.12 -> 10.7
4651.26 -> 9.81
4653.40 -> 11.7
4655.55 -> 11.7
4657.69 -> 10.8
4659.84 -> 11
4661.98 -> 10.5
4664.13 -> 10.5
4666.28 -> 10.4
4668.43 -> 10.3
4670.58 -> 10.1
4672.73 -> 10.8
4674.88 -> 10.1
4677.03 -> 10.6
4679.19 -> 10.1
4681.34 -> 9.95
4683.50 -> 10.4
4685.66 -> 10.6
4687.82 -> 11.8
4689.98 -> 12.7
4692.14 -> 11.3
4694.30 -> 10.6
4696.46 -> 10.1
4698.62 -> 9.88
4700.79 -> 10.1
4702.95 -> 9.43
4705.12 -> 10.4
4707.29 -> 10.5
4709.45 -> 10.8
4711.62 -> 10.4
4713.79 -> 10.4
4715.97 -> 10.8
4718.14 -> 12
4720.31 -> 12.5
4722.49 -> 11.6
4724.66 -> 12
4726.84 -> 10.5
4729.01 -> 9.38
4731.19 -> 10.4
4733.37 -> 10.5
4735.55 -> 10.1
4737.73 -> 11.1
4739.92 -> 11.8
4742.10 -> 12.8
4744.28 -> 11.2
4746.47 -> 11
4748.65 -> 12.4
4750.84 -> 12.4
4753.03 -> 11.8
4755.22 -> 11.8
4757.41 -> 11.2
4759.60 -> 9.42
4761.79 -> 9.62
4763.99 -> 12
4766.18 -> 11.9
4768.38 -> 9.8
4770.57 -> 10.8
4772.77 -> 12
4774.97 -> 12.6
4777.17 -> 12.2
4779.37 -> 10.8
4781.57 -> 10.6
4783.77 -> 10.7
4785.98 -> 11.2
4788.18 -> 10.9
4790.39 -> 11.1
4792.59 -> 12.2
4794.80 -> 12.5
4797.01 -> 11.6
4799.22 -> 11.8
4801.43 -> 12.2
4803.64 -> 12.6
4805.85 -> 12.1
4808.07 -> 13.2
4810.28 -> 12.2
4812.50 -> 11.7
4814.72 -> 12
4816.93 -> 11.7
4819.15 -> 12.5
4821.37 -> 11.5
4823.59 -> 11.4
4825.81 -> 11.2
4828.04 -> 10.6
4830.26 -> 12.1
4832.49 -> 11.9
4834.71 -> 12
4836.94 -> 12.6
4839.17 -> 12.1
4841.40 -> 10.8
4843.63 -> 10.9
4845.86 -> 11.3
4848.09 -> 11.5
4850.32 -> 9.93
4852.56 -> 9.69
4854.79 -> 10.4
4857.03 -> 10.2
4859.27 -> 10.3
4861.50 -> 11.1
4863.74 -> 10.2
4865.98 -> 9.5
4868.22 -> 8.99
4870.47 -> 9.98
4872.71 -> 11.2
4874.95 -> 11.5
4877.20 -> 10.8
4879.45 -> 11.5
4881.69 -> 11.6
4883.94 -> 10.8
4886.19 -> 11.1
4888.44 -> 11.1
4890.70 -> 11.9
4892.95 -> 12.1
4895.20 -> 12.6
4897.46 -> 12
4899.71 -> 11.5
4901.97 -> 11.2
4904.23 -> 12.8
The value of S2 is 2.3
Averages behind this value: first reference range 11.6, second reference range 11.2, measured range 10.3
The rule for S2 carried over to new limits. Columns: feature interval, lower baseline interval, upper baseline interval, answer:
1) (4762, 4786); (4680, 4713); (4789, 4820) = 0.8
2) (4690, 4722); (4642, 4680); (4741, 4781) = 0.6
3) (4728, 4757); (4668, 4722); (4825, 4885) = -1.4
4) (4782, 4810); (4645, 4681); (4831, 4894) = -2.5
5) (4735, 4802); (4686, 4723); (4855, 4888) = -3.9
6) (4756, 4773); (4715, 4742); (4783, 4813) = 1.0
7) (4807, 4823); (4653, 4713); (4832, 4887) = -1.9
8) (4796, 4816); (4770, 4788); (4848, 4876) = -2.1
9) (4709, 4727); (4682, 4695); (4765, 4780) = 0.0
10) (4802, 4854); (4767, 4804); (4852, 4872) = -4.5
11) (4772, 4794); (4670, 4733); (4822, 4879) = -1.3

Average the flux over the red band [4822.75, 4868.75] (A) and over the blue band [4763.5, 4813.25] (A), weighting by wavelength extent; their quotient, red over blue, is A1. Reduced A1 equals 0.93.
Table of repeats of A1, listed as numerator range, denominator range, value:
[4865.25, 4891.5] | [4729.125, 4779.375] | 0.96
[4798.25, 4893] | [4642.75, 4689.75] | 1.06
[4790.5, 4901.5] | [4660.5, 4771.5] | 1.05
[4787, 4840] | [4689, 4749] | 1.09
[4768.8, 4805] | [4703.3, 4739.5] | 1.07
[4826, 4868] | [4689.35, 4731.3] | 1.01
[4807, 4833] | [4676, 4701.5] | 1.11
